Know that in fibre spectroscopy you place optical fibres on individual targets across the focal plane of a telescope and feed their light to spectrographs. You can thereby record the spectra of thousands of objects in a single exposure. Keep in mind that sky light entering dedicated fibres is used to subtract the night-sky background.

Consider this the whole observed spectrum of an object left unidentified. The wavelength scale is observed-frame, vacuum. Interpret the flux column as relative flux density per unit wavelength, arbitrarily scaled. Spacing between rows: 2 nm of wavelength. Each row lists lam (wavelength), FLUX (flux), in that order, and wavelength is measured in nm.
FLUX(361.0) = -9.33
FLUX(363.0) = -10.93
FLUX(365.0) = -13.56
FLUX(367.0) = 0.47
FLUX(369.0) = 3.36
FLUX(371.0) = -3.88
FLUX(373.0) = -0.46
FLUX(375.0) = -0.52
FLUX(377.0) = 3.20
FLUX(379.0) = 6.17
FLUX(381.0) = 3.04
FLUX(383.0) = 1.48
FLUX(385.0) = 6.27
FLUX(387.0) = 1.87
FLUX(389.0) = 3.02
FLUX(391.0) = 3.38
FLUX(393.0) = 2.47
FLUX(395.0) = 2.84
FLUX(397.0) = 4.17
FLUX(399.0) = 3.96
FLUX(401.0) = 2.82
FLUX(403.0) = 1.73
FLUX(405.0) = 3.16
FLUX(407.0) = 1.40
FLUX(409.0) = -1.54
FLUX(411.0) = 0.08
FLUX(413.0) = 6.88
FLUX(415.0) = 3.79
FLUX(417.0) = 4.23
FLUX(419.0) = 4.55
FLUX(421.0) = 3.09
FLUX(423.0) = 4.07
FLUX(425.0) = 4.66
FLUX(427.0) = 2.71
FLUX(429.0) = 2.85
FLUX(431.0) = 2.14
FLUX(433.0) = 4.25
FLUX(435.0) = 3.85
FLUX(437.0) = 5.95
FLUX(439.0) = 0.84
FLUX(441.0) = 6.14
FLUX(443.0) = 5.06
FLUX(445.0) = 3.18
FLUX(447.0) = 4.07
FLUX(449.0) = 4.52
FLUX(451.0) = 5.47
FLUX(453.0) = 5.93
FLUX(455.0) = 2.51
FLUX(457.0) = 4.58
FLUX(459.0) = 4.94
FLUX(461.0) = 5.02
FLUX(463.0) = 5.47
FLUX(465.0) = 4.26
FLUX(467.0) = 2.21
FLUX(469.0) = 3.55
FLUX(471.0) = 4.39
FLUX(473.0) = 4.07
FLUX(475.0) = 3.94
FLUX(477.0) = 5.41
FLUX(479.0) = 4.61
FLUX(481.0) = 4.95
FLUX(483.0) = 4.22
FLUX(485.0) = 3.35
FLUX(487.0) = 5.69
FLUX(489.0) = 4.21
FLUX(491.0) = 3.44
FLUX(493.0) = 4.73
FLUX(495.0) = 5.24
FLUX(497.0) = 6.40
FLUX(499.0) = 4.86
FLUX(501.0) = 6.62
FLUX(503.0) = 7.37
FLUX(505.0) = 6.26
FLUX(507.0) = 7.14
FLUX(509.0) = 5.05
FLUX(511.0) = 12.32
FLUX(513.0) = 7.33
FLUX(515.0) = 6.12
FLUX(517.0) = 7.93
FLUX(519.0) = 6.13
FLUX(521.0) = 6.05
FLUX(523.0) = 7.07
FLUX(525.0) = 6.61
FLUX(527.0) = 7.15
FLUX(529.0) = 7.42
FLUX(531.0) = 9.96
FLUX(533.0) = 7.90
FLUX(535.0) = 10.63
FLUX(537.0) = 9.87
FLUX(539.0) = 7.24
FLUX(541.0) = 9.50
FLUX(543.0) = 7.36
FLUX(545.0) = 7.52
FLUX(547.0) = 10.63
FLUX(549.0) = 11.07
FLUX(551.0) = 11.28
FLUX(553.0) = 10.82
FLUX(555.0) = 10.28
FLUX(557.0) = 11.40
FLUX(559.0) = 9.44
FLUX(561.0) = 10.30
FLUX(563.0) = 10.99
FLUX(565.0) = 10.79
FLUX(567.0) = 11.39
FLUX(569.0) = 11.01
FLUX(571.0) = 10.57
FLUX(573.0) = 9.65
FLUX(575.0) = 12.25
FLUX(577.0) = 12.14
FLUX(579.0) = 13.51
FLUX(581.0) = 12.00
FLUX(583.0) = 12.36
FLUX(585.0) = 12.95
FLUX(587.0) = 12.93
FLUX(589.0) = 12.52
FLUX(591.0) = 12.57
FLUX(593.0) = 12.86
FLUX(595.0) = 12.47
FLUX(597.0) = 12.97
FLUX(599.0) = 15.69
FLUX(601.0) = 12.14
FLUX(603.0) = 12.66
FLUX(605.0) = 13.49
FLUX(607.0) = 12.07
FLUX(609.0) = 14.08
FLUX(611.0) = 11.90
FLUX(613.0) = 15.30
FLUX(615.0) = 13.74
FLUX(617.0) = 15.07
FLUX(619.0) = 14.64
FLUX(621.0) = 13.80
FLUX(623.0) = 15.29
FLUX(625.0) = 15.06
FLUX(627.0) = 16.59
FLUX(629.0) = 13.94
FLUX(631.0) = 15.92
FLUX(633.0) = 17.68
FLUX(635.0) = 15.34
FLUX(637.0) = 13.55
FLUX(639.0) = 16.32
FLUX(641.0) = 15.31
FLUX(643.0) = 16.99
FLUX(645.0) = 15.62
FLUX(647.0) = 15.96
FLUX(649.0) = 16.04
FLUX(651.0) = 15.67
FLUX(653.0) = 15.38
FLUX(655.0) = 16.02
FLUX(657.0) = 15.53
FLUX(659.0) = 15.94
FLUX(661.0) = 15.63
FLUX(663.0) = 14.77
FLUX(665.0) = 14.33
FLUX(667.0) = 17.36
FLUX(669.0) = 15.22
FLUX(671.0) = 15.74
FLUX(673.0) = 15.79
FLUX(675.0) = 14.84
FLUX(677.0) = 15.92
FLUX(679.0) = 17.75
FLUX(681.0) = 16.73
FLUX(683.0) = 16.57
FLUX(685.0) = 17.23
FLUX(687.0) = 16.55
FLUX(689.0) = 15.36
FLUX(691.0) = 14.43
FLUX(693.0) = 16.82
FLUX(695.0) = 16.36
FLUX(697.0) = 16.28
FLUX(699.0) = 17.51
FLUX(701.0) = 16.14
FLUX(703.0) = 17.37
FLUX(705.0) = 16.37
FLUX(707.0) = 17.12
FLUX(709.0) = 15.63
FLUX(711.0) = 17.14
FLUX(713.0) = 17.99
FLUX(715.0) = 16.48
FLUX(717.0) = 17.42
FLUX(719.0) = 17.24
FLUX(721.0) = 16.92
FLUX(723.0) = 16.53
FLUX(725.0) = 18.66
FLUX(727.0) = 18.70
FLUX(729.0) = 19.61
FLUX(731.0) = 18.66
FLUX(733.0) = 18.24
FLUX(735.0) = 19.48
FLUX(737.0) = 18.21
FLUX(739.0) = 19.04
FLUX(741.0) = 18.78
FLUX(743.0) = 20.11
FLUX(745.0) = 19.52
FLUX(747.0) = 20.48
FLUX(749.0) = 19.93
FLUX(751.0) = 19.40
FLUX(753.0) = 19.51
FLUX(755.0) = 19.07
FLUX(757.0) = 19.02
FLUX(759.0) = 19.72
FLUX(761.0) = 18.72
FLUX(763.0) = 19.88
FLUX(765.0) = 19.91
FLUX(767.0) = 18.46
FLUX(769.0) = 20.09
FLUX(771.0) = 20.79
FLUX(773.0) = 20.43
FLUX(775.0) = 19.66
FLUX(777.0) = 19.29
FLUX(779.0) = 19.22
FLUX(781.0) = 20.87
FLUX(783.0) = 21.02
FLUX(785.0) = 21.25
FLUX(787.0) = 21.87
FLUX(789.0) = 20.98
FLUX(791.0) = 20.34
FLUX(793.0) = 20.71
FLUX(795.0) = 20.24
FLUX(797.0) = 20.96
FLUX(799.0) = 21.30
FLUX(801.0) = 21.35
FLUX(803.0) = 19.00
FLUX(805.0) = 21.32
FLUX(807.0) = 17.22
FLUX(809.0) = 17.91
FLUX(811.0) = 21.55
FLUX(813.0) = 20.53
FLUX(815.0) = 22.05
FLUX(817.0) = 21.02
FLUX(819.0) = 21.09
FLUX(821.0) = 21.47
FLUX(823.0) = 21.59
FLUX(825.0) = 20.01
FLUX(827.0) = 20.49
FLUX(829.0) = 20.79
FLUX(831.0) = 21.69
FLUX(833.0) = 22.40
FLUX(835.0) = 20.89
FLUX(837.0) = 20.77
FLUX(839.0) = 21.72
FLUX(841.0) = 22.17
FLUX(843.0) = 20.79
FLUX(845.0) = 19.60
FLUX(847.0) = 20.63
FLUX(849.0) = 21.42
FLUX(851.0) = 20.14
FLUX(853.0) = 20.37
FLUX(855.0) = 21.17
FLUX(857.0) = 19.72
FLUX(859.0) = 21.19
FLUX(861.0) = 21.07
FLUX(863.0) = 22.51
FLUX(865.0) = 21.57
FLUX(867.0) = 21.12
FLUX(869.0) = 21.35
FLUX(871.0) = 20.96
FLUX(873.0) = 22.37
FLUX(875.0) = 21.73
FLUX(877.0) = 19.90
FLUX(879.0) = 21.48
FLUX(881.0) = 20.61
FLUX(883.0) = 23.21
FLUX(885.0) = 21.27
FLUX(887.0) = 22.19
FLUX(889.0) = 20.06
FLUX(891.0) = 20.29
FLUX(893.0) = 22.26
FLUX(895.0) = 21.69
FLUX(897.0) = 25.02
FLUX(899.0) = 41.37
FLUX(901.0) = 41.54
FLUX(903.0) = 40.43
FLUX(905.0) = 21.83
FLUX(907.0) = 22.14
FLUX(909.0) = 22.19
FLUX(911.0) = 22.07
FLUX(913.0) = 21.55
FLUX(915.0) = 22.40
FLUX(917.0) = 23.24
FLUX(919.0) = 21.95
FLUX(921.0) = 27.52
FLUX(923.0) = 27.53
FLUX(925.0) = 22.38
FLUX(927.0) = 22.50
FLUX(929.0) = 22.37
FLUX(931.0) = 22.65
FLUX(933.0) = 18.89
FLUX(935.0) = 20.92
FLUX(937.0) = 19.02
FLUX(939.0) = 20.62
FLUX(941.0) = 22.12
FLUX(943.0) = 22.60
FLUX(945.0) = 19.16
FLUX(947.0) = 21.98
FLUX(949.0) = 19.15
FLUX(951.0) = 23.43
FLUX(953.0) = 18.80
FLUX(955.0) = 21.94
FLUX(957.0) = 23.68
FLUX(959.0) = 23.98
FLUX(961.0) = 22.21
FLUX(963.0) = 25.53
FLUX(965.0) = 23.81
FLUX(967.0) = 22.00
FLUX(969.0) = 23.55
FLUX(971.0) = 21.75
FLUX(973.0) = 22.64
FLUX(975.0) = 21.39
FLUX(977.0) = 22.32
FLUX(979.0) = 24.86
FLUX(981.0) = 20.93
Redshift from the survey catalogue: 0.37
